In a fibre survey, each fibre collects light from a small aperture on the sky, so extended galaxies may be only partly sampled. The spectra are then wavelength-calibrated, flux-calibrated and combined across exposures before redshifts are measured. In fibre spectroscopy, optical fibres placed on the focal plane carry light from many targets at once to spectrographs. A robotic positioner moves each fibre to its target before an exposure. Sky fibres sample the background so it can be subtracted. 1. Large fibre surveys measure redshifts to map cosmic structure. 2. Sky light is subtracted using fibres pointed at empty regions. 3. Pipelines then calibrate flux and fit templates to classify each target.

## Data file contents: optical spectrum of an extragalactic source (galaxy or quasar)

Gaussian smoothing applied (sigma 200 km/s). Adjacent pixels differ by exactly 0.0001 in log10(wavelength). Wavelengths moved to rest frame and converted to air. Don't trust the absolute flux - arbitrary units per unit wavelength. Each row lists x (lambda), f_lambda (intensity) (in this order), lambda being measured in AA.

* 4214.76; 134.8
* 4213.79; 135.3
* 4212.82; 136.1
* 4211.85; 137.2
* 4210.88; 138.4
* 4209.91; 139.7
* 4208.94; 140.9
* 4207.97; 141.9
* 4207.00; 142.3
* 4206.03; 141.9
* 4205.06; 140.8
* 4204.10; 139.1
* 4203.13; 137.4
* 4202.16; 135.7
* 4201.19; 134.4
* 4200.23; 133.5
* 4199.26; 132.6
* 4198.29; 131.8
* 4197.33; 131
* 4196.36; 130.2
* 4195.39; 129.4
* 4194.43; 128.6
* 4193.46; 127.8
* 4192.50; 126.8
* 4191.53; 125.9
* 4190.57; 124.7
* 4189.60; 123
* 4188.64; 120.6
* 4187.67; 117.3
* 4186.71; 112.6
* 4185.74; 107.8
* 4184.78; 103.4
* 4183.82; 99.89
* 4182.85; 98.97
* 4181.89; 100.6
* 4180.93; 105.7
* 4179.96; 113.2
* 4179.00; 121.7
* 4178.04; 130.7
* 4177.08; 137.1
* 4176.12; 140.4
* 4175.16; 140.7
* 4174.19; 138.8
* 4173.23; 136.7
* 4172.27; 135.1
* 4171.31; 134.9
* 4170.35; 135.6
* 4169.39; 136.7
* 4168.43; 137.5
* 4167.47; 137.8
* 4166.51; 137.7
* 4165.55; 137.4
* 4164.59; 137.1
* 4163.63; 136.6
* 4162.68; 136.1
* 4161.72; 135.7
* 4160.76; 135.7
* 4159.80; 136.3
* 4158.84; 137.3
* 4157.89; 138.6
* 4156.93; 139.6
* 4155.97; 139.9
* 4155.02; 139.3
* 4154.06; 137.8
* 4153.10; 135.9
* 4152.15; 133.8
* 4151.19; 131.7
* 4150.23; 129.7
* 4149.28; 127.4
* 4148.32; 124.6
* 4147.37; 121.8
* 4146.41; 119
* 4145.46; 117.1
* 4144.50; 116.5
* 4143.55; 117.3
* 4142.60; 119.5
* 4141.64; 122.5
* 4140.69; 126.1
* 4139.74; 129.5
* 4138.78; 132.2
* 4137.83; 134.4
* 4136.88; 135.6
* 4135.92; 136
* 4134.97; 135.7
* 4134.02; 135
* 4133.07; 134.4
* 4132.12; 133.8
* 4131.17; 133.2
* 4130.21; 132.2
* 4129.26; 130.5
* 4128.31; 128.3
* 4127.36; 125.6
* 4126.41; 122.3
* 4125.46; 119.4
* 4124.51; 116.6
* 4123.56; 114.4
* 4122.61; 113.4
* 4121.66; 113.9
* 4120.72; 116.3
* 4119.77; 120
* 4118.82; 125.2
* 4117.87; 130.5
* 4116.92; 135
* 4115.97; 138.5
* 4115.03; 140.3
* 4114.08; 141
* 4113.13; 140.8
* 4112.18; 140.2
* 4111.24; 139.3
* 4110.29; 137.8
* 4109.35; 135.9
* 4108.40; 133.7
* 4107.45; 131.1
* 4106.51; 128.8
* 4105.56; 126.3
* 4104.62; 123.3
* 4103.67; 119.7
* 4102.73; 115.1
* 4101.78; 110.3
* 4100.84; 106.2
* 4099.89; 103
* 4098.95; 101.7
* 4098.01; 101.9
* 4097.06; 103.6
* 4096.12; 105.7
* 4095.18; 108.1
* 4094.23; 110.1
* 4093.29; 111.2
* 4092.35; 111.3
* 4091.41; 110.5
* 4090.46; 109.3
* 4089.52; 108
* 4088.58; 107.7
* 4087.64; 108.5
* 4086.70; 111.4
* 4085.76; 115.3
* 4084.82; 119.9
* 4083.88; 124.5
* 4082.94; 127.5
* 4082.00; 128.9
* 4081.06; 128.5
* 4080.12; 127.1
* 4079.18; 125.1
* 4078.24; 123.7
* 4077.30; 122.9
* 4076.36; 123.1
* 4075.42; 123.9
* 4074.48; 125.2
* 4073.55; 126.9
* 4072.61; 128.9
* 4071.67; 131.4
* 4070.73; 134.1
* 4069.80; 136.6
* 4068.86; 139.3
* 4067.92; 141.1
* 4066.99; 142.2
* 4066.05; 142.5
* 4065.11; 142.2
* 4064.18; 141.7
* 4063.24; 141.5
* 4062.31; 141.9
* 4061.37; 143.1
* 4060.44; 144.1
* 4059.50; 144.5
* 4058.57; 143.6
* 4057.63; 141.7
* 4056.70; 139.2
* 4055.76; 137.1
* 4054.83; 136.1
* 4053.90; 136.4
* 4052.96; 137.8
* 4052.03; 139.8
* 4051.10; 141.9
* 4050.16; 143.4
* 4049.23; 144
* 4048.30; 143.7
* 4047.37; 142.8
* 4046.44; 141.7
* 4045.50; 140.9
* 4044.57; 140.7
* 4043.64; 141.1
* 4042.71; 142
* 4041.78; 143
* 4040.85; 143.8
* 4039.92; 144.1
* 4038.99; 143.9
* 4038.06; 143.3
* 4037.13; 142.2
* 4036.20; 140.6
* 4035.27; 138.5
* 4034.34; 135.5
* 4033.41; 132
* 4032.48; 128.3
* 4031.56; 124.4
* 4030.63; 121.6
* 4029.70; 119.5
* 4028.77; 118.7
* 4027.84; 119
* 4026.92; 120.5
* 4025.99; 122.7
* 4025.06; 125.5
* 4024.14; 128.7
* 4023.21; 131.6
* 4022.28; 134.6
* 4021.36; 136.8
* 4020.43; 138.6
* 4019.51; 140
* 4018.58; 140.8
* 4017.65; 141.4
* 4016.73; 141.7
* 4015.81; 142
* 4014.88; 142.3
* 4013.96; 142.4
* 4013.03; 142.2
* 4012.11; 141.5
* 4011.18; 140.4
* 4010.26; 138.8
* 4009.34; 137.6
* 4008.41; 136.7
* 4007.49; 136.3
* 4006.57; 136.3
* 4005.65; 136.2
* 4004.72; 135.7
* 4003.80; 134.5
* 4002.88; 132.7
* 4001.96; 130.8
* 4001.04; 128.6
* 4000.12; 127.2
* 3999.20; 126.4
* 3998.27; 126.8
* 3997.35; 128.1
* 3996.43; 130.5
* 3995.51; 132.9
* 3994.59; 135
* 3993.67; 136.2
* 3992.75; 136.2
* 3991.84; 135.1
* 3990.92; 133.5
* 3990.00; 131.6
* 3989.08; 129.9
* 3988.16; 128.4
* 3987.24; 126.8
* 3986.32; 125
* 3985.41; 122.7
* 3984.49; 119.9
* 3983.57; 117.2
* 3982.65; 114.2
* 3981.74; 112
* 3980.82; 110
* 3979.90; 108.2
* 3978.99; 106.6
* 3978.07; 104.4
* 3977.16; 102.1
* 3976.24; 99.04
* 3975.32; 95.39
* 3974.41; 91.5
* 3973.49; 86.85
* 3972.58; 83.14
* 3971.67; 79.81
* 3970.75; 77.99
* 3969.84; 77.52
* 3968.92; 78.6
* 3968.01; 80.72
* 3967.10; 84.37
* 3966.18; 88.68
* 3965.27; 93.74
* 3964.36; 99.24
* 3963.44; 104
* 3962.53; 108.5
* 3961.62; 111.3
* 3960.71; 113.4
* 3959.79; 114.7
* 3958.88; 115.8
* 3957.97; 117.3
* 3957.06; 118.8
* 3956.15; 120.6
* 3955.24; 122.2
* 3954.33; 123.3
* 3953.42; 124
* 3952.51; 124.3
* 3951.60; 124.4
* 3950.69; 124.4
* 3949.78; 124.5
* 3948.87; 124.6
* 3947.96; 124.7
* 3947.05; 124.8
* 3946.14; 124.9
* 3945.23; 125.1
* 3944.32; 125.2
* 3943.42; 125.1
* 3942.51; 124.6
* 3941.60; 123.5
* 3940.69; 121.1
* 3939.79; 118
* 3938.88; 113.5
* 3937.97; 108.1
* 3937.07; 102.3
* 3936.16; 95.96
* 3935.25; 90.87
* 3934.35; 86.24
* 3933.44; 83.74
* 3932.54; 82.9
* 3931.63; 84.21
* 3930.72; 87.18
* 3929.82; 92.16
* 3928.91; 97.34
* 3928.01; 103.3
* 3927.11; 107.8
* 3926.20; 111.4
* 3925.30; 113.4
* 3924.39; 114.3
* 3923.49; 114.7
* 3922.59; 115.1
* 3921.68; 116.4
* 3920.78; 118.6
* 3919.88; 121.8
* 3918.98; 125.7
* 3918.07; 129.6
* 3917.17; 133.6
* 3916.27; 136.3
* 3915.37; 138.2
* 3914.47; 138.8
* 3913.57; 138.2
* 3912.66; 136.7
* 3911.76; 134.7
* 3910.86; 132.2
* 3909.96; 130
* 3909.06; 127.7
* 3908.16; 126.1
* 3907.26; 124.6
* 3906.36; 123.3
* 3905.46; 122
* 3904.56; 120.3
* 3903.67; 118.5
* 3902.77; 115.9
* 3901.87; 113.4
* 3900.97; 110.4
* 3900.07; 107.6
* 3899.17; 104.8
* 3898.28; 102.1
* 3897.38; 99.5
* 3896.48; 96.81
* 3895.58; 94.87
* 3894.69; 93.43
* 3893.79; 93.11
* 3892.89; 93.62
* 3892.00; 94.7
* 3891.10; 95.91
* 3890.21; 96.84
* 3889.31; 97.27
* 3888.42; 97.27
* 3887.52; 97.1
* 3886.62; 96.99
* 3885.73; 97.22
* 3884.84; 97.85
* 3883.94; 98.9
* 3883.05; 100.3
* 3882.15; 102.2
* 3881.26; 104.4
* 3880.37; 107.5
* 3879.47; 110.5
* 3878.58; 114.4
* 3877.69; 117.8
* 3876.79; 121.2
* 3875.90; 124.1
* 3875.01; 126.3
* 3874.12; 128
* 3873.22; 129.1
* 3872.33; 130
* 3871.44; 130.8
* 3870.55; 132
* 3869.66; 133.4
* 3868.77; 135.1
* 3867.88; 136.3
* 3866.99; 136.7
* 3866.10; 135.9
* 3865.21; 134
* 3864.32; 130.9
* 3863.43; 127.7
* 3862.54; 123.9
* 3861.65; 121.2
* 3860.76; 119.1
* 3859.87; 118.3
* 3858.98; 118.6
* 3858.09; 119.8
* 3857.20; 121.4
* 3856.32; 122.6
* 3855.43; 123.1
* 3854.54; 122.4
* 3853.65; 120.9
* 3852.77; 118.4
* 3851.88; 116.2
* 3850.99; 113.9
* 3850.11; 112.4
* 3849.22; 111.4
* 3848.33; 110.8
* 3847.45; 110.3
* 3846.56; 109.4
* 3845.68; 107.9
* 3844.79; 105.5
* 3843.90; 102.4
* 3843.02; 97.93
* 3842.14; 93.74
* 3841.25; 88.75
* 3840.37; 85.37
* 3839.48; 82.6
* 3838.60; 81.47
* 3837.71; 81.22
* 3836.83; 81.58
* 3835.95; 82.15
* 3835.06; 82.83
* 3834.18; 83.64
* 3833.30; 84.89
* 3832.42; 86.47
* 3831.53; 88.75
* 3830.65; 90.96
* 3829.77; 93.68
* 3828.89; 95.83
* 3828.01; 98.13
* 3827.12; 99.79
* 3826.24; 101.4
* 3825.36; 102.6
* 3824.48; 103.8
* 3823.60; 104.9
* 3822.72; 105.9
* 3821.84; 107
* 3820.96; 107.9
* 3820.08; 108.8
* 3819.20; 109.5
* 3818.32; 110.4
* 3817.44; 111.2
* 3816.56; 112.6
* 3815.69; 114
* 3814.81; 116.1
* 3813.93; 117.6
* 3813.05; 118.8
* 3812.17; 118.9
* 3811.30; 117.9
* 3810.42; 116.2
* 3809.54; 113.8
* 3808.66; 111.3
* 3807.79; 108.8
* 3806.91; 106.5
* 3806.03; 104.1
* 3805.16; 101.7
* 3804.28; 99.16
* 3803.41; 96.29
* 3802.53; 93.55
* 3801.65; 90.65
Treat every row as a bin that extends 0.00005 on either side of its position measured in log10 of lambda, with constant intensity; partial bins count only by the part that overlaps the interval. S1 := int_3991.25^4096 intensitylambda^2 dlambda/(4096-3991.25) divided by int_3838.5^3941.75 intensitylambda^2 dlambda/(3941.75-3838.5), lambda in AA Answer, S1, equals 1.27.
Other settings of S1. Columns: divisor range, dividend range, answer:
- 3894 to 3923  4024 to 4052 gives 1.20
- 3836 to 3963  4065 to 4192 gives 1.24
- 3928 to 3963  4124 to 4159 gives 1.27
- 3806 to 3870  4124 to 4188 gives 1.38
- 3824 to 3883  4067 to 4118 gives 1.26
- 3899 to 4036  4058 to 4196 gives 1.15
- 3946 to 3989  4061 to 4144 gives 1.23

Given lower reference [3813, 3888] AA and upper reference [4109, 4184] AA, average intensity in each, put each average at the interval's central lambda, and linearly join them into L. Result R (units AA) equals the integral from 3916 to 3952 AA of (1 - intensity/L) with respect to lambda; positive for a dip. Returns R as 0.8 AA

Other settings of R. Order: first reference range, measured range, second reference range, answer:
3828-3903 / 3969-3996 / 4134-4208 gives 1.0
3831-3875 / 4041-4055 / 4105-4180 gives -1.8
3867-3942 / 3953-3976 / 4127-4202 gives 3.2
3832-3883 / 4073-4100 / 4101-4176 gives 2.4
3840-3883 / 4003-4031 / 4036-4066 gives 0.7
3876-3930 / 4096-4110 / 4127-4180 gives 1.2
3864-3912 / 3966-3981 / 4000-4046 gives 4.3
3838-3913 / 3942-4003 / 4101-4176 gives 2.4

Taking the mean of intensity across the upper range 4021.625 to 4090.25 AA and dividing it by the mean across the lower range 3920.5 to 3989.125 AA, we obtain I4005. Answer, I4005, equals 1.23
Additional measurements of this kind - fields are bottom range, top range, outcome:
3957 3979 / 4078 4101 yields 1.17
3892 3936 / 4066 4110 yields 1.08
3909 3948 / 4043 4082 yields 1.18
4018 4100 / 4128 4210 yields 1.00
